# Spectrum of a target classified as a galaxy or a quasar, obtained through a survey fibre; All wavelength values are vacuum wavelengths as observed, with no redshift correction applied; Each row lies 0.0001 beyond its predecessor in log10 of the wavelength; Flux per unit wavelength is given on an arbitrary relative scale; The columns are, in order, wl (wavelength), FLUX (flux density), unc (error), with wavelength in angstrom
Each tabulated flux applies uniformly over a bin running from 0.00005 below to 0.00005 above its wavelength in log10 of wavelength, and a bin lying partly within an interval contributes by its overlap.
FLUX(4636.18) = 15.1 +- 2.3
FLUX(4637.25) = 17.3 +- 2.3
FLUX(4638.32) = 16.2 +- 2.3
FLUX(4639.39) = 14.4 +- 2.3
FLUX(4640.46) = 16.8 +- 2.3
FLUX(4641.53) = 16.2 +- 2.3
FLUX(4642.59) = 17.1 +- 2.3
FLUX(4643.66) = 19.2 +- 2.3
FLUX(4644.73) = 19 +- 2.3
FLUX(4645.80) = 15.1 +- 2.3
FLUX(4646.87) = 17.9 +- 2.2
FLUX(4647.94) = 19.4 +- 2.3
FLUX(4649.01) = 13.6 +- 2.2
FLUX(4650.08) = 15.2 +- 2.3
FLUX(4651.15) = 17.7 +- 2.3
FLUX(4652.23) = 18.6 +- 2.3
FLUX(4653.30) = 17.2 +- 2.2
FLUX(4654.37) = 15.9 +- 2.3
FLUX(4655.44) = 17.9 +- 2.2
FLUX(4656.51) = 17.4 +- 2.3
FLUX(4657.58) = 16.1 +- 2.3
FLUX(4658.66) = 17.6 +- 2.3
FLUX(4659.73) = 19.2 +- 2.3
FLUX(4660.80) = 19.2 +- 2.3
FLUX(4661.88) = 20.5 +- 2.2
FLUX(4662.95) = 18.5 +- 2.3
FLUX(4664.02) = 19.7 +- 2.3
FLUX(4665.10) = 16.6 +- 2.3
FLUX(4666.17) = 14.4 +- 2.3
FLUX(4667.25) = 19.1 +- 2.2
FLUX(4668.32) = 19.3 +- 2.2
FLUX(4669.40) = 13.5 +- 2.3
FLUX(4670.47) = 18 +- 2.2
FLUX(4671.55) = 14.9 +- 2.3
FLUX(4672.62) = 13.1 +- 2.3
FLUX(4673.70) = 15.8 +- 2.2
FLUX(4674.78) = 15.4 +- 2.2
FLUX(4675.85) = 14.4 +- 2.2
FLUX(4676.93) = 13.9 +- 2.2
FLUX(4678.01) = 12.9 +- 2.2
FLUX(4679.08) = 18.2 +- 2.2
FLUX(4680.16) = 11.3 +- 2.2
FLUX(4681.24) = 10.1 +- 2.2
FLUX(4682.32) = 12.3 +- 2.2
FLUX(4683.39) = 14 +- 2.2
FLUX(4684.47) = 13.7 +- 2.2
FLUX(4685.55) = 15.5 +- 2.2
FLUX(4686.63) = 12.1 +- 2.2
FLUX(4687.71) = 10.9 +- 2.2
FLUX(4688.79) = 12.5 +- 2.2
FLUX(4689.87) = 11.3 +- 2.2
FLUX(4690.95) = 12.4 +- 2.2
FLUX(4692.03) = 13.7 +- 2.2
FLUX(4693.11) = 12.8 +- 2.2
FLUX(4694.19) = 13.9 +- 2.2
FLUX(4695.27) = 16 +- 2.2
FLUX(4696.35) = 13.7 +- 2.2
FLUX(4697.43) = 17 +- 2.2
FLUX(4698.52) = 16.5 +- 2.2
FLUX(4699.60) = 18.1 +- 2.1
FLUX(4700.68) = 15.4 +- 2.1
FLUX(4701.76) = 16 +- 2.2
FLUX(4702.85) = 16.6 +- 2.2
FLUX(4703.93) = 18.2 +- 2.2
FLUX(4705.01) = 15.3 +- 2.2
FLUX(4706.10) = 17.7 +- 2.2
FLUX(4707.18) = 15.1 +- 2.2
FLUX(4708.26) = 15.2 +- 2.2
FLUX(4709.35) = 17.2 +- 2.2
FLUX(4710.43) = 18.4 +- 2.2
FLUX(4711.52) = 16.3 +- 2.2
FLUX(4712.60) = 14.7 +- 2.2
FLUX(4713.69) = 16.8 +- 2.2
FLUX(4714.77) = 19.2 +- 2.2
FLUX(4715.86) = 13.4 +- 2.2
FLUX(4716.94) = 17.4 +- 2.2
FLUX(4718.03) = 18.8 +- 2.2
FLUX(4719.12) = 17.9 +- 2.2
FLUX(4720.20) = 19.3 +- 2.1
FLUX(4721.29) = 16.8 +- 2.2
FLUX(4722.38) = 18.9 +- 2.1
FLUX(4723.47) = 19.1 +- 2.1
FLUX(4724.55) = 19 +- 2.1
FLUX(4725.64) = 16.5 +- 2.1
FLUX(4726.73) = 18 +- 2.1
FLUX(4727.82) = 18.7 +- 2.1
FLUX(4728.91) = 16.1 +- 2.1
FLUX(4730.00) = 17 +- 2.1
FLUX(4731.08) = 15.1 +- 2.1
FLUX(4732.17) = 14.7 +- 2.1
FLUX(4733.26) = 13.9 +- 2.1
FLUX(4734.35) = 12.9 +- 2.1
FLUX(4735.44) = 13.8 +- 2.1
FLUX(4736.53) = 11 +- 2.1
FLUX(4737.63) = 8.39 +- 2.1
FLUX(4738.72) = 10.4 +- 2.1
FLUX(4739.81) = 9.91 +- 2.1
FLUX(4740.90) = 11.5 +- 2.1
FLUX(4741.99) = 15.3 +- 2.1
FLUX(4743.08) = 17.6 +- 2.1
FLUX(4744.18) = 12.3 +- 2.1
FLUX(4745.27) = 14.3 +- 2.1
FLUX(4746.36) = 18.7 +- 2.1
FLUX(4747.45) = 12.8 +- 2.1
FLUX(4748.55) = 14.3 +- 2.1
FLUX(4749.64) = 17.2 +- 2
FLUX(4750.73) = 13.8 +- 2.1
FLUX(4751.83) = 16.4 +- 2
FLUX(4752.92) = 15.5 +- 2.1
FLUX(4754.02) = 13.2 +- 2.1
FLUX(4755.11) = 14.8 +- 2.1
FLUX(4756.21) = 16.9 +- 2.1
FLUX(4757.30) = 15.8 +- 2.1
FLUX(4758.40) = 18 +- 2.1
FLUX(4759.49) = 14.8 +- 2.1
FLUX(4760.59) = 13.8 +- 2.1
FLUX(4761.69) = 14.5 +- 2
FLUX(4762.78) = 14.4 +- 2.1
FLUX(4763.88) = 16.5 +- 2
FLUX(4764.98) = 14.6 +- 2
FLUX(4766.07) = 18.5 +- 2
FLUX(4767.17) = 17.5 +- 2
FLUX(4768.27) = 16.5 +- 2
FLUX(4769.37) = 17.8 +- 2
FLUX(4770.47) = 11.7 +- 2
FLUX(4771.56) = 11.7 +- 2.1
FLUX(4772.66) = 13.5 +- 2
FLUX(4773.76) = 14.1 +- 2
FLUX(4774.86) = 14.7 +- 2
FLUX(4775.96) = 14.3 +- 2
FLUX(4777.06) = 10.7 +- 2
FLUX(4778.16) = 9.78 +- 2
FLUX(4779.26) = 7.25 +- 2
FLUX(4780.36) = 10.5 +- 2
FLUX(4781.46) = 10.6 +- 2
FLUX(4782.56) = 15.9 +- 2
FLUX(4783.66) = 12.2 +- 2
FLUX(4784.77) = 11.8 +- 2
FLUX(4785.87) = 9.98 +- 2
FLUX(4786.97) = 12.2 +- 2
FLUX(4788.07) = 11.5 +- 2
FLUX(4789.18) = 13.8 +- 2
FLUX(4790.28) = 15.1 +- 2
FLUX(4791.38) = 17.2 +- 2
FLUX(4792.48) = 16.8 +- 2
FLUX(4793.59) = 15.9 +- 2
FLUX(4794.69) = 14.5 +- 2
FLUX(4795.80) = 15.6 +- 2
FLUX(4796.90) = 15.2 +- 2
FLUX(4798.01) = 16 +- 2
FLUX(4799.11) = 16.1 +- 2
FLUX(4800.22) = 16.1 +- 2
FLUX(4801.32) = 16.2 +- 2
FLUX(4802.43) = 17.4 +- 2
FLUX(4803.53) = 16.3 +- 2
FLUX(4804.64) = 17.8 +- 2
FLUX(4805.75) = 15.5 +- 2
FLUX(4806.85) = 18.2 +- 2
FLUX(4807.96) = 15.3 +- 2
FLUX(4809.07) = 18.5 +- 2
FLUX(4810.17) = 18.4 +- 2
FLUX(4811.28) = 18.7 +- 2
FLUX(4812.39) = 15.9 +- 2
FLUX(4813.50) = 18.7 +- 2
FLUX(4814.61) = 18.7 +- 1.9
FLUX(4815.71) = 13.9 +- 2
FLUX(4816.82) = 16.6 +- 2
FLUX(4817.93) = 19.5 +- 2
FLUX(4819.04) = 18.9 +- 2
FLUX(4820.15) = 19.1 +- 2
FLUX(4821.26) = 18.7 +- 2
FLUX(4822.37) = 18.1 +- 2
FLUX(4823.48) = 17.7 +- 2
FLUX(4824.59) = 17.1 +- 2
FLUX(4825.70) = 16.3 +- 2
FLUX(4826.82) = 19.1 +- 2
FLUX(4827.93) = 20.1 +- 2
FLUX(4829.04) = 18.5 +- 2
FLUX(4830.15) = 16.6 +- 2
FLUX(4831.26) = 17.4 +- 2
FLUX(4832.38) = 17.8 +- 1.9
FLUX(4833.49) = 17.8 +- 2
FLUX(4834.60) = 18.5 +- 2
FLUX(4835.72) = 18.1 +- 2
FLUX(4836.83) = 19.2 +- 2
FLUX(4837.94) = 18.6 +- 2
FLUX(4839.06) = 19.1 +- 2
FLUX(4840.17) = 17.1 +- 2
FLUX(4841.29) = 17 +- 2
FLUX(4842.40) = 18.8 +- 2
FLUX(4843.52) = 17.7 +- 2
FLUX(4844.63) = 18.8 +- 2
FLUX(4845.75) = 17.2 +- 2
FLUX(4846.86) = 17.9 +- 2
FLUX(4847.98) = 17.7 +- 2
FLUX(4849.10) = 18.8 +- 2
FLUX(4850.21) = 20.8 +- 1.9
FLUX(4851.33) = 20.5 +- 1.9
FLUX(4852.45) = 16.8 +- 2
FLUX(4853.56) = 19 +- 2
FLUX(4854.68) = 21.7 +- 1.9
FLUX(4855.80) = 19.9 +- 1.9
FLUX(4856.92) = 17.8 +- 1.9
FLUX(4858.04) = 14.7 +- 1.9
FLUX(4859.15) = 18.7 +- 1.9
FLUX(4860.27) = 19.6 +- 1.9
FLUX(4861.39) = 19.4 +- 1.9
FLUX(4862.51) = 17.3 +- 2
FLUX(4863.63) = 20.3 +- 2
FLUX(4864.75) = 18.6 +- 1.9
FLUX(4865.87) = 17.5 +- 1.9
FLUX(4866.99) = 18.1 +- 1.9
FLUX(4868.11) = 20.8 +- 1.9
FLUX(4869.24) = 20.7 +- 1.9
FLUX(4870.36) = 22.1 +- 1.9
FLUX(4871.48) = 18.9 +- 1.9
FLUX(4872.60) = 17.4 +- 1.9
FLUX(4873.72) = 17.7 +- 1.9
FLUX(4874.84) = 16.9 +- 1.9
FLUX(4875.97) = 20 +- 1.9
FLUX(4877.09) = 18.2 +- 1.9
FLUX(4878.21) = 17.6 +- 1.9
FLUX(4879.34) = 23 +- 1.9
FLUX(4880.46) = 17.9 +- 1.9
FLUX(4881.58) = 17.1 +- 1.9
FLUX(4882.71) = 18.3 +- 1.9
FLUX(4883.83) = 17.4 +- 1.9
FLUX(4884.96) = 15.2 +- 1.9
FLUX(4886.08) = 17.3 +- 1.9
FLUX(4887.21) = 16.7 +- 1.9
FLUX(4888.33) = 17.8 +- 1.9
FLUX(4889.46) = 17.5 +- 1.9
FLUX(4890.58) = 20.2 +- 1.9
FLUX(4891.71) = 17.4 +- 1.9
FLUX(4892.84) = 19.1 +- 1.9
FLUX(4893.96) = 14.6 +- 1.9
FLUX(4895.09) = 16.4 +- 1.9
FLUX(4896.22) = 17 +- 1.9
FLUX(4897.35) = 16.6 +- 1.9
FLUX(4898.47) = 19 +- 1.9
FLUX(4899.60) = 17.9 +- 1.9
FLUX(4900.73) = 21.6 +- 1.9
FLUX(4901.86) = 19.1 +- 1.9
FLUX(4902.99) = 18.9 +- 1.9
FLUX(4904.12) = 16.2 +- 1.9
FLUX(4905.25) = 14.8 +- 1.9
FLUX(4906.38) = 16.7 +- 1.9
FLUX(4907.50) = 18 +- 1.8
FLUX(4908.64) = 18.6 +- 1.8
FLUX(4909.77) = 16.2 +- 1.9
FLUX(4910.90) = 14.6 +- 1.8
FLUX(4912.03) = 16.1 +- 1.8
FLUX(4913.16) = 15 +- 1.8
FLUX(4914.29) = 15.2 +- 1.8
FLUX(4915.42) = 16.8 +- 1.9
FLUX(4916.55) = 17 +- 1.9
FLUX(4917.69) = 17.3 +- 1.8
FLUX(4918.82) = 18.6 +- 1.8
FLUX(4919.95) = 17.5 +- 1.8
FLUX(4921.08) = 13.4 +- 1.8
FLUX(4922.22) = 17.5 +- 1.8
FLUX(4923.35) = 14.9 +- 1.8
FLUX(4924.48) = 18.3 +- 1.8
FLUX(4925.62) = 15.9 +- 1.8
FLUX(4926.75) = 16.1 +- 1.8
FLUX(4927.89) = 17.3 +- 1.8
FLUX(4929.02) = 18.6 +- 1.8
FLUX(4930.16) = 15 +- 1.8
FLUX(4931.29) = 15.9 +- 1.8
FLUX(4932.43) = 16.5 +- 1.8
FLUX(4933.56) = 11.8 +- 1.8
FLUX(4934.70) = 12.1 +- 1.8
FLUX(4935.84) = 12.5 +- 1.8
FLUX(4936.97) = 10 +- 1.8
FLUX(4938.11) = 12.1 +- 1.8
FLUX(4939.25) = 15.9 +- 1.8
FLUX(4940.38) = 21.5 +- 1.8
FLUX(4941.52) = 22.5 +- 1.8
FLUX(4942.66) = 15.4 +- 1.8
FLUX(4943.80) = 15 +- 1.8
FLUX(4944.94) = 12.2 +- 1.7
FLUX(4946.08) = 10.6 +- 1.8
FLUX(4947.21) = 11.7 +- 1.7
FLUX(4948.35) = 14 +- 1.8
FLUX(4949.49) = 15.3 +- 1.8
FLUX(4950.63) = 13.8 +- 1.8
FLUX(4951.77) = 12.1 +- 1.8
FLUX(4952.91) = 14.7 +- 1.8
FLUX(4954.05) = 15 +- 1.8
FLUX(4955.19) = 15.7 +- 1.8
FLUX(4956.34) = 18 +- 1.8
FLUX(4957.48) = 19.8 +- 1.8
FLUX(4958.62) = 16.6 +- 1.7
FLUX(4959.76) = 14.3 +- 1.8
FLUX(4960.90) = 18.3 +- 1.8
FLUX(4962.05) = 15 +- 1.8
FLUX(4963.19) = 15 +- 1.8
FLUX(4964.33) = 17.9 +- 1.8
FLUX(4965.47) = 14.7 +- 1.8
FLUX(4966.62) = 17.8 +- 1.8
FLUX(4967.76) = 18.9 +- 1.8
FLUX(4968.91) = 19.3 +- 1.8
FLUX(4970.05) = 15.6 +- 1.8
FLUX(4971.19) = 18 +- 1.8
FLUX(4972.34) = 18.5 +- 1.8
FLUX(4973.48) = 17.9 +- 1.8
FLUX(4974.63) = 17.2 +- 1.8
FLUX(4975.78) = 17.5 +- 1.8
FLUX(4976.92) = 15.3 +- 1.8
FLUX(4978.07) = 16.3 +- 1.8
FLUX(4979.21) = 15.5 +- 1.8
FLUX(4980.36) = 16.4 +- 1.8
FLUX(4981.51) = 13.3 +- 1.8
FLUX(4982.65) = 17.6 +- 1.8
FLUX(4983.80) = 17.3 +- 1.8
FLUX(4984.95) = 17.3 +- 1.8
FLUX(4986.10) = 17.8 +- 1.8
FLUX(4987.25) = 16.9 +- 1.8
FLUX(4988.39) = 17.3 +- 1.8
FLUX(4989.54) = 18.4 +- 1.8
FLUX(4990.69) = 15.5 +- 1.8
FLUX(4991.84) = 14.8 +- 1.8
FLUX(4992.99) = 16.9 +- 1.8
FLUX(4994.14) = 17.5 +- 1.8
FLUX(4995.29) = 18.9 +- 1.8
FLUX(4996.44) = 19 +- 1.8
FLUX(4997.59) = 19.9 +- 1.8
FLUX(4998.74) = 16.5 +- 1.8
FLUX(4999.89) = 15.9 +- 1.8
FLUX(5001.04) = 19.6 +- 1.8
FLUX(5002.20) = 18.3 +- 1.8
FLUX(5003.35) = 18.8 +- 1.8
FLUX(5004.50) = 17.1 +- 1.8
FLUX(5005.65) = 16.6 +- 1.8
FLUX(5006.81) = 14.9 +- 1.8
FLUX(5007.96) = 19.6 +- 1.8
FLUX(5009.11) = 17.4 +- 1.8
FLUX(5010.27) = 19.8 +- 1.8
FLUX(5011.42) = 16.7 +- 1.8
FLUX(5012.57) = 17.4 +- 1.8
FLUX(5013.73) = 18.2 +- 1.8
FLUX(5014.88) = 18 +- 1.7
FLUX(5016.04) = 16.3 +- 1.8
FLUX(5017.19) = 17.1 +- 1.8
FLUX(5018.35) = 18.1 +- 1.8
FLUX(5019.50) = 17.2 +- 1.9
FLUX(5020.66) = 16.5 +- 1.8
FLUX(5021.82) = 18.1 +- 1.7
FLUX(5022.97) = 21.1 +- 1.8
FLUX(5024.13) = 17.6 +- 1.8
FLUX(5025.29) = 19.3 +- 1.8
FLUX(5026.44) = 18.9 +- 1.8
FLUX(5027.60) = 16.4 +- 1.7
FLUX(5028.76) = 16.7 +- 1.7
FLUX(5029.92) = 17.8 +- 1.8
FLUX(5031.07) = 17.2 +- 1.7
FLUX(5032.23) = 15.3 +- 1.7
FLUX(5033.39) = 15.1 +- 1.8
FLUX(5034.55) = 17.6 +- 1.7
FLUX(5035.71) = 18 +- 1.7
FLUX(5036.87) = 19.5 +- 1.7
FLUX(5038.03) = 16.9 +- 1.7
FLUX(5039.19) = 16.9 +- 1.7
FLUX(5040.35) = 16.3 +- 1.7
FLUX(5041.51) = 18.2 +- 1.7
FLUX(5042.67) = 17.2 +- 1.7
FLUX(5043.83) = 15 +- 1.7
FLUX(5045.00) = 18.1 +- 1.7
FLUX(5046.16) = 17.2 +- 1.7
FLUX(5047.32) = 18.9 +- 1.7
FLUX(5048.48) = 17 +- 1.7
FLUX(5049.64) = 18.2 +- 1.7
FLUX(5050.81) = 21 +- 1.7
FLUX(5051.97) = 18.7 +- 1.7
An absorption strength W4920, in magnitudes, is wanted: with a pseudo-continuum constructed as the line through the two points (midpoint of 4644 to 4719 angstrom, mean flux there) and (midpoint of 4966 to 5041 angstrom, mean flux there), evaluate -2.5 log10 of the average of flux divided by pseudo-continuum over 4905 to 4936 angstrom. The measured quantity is 0.062 mag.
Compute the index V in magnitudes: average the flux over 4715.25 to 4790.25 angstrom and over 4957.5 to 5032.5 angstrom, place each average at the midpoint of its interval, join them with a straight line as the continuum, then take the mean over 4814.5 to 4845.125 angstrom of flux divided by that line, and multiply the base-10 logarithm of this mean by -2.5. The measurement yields -0.17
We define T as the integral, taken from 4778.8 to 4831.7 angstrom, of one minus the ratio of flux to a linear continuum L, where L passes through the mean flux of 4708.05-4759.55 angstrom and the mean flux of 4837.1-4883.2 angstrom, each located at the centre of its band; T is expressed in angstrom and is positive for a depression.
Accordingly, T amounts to 4.19 angstrom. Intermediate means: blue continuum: 15.6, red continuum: 18.7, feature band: 16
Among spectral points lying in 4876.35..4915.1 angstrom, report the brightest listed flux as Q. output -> 23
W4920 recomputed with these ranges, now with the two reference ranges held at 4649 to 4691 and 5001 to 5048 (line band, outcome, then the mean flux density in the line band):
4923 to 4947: 0.125 mag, 15.2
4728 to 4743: 0.190 mag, 13.4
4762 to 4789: 0.212 mag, 13.3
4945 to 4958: 0.182 mag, 14.5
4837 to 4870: -0.129 mag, 18.7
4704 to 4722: -0.073 mag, 16.9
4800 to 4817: -0.046 mag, 17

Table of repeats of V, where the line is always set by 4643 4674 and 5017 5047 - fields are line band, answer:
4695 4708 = 0.063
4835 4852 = -0.069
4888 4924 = 0.017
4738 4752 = 0.224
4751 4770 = 0.098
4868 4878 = -0.101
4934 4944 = 0.148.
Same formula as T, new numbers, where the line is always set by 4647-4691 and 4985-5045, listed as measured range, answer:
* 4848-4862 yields -1.9 angstrom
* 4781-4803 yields 2.4 angstrom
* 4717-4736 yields -1.1 angstrom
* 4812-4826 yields -1.0 angstrom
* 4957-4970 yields 0.2 angstrom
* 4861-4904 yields -4.0 angstrom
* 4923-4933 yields 0.3 angstrom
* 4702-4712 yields -0.5 angstrom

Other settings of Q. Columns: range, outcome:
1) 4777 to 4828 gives 20.1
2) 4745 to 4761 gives 18.7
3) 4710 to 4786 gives 19.3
